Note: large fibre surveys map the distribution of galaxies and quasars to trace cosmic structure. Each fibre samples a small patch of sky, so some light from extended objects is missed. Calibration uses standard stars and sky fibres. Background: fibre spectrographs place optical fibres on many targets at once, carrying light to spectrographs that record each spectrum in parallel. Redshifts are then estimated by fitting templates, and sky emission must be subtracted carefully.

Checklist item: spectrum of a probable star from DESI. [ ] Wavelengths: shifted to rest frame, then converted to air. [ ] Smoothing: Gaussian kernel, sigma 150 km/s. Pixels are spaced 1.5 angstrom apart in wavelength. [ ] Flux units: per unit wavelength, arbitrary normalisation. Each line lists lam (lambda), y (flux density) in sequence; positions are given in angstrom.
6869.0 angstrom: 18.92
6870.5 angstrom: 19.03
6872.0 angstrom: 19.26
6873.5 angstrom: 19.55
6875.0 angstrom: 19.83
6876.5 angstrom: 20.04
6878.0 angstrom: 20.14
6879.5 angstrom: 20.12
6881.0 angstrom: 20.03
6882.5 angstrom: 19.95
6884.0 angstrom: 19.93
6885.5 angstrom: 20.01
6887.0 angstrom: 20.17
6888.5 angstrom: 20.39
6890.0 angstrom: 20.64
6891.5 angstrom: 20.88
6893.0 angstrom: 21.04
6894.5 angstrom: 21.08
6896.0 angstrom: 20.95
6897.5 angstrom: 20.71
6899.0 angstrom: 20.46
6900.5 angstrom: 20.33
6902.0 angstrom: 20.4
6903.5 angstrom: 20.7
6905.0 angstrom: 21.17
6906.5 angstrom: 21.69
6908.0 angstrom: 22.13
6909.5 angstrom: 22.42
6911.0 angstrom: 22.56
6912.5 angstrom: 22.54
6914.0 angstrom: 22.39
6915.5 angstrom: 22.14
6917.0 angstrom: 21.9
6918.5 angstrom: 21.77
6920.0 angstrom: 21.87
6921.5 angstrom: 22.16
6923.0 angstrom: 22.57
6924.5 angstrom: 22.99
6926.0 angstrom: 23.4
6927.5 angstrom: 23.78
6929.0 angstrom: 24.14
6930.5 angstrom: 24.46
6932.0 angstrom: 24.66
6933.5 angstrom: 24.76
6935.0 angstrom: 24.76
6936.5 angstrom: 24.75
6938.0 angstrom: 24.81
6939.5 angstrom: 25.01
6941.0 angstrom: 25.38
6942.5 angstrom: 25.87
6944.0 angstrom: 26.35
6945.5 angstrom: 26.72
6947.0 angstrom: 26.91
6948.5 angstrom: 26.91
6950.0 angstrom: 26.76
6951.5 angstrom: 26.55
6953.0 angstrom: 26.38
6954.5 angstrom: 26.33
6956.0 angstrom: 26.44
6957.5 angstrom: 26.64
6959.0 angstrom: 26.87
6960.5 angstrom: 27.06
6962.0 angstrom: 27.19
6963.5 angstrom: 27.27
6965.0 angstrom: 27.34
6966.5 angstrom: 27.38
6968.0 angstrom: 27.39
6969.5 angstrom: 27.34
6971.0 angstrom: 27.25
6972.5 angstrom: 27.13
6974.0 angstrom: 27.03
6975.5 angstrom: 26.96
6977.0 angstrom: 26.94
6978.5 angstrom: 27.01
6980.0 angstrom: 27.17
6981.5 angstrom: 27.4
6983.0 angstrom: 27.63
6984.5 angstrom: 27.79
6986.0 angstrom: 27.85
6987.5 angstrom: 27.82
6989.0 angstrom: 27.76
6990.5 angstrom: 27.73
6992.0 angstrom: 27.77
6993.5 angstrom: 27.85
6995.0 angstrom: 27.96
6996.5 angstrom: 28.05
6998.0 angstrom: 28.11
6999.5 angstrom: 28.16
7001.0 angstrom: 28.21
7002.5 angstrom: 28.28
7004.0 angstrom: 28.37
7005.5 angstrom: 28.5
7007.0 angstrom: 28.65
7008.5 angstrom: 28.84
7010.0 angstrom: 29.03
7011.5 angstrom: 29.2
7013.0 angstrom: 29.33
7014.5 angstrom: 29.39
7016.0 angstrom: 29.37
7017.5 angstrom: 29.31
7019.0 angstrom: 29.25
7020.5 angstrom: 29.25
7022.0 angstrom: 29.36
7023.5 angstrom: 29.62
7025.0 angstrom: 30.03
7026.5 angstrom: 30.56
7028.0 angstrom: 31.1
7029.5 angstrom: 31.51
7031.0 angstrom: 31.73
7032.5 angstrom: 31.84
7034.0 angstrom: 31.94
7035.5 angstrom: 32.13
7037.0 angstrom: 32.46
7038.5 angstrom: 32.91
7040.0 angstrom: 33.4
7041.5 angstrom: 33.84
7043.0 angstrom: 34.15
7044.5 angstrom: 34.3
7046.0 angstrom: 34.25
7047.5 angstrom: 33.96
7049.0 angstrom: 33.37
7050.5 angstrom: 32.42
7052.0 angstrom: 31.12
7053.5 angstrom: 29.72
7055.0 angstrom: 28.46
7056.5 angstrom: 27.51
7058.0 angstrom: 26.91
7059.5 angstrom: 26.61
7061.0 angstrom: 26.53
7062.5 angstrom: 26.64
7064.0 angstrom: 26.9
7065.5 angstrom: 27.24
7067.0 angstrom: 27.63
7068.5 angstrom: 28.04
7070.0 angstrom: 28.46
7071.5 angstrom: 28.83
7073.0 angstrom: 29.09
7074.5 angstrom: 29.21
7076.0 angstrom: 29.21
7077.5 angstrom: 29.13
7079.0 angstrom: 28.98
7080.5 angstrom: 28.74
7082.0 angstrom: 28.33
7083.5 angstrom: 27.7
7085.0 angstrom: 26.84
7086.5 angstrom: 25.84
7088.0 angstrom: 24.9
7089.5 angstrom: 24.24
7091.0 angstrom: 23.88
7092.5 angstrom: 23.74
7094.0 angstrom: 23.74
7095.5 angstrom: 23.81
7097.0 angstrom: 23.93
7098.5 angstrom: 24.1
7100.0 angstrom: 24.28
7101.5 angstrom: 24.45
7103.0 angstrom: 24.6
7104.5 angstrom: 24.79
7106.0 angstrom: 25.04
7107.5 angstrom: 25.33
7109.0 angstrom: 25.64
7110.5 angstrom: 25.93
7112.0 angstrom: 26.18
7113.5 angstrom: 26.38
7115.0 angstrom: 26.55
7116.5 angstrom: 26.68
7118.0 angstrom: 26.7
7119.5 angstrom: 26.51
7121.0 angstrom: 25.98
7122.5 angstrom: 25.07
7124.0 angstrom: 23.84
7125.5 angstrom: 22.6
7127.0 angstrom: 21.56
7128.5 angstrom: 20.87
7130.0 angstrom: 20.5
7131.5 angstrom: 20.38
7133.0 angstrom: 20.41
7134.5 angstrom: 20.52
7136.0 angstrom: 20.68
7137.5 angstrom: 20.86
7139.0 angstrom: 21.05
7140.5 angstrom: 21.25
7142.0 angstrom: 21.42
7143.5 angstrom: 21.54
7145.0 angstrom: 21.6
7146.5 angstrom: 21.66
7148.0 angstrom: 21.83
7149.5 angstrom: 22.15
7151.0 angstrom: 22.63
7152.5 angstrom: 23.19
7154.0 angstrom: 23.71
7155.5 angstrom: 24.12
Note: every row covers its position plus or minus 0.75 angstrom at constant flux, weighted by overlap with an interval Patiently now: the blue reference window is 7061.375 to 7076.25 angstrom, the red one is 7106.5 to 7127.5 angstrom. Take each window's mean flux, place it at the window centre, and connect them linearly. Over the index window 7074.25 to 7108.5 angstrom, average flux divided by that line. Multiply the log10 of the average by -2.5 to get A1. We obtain 0.04 mag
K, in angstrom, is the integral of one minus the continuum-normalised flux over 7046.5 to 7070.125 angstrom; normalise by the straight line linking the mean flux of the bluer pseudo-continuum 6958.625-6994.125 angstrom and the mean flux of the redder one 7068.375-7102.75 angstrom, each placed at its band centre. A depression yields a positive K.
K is -2.0 angstrom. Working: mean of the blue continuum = 27.4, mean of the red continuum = 26.4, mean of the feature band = 28.9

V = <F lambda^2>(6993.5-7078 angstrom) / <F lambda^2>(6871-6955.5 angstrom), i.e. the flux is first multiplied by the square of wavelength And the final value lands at 1.36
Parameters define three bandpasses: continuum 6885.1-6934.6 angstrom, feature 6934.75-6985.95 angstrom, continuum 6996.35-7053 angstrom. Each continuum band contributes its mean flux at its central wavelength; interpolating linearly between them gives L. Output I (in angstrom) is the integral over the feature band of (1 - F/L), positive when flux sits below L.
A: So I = -1.8 angstrom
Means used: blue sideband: 22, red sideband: 30.7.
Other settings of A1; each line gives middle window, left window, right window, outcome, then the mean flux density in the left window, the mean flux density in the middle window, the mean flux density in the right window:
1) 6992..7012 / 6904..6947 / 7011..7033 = 0.01 mag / 23.6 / 28.4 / 30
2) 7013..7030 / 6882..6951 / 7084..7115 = -0.24 mag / 22.8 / 29.8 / 24.9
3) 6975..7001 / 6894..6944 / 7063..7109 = -0.14 mag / 22.8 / 27.7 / 26.4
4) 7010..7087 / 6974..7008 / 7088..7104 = -0.16 mag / 27.8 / 29.9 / 24.1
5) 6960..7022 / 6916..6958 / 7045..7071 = -0.05 mag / 24.8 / 28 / 29.2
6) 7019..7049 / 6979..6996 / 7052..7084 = -0.15 mag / 27.7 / 32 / 28.2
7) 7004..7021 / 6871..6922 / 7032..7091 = -0.08 mag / 20.9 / 29.1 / 29.5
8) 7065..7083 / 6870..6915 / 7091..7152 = -0.24 mag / 20.7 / 28.6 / 23.4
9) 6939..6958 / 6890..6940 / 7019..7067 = -0.08 mag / 22.4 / 26.3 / 30.6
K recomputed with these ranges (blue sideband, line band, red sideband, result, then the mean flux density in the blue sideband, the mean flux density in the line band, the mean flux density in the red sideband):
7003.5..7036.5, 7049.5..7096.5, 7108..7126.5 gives 0.3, 30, 27.4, 25.6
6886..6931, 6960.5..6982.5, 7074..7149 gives -4.5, 21.8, 27.2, 24.4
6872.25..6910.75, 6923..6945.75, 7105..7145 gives -3.8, 20.6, 24.7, 23.4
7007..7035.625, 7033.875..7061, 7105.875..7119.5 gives -2.4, 30.1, 31.5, 26.1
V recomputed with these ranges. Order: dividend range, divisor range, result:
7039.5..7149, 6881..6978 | 1.14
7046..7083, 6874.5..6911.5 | 1.47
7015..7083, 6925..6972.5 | 1.19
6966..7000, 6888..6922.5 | 1.31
